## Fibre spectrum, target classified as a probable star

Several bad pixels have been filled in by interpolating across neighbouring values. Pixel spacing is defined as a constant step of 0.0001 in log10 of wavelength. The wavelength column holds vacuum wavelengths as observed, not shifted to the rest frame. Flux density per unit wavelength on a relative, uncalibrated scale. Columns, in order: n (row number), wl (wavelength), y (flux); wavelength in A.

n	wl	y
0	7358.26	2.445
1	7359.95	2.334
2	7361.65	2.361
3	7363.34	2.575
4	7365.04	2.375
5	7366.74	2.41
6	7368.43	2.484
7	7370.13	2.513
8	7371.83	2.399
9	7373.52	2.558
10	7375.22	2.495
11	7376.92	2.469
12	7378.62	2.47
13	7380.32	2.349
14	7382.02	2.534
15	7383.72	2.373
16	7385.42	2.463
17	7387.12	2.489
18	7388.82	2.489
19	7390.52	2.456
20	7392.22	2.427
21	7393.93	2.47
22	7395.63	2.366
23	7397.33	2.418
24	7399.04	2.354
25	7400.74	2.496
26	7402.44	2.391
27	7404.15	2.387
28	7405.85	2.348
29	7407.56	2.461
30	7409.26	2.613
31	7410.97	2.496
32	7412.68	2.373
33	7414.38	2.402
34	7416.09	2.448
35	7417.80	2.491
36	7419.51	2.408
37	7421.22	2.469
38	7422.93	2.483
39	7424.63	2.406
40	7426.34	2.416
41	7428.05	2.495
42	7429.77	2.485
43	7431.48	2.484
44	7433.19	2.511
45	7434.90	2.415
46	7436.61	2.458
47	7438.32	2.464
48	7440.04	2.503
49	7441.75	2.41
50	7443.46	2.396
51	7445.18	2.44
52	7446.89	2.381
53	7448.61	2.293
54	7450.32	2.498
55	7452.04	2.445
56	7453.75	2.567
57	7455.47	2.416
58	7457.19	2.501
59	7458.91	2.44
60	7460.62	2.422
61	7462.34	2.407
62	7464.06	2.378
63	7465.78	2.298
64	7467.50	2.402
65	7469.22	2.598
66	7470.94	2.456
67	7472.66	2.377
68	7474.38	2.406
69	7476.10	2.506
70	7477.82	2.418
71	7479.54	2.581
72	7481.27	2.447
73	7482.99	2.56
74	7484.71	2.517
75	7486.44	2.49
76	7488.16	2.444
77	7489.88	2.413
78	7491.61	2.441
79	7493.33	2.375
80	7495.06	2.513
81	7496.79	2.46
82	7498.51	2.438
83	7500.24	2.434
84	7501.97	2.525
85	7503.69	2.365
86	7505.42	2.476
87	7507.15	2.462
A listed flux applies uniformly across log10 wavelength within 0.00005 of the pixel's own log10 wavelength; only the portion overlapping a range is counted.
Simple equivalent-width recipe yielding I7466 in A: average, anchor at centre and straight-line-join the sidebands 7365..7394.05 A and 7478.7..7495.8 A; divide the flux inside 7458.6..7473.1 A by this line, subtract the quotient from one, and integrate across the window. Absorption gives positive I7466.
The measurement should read 0.3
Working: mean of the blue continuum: 2.46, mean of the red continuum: 2.48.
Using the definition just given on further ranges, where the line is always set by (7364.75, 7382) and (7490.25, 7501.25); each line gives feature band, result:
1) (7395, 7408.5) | 0.27 A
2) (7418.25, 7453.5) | 0.06 A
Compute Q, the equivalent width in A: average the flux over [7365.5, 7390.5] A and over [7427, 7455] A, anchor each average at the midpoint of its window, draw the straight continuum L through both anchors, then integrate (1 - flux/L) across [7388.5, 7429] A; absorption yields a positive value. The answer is 0.29 A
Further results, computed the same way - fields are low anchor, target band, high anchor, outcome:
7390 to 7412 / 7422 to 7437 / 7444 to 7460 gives -0.1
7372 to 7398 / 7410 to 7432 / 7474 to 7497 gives 0.1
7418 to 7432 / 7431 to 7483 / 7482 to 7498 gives 0.3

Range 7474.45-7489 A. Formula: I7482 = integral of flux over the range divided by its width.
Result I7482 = 2.49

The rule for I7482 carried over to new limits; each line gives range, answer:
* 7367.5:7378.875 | 2.48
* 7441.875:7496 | 2.45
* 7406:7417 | 2.46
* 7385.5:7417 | 2.44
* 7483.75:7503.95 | 2.45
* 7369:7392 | 2.47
